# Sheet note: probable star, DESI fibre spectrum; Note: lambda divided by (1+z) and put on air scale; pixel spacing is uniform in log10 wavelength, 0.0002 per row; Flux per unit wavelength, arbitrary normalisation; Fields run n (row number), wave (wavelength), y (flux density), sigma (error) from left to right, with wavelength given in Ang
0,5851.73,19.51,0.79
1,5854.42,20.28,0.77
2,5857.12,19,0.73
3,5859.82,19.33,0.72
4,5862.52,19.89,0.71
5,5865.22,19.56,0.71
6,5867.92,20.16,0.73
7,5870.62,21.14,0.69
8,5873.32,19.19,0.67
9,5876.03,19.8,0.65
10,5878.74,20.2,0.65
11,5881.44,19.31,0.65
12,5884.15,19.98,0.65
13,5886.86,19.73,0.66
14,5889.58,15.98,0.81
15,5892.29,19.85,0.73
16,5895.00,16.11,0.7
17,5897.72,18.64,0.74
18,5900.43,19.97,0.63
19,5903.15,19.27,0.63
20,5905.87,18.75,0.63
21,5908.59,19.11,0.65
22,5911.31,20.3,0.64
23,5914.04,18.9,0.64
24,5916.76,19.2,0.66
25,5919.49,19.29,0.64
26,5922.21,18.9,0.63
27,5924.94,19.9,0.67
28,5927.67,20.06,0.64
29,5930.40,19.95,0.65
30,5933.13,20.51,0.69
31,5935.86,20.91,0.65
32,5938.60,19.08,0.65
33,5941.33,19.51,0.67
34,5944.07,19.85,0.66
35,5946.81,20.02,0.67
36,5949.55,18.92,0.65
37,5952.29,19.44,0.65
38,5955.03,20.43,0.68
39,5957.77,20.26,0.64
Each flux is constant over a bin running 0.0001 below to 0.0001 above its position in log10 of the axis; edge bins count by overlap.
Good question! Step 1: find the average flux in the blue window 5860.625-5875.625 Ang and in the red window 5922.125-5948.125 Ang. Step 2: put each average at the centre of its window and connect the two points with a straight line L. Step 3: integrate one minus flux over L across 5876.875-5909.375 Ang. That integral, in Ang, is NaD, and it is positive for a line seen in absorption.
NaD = 1.67 Ang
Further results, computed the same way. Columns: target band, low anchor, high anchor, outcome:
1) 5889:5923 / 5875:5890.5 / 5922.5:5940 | 1.30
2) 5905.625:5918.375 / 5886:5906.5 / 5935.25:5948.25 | -0.23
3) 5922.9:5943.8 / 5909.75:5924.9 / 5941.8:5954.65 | -0.48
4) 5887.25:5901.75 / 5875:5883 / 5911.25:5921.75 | 1.00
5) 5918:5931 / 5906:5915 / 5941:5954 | -0.11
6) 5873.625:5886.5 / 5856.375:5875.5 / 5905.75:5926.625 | -0.07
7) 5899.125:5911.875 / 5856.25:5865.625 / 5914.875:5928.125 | 0.00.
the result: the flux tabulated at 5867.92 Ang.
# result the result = 20.16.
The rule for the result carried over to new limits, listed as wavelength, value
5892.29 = 19.85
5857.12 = 19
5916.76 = 19.2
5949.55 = 18.92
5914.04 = 18.9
